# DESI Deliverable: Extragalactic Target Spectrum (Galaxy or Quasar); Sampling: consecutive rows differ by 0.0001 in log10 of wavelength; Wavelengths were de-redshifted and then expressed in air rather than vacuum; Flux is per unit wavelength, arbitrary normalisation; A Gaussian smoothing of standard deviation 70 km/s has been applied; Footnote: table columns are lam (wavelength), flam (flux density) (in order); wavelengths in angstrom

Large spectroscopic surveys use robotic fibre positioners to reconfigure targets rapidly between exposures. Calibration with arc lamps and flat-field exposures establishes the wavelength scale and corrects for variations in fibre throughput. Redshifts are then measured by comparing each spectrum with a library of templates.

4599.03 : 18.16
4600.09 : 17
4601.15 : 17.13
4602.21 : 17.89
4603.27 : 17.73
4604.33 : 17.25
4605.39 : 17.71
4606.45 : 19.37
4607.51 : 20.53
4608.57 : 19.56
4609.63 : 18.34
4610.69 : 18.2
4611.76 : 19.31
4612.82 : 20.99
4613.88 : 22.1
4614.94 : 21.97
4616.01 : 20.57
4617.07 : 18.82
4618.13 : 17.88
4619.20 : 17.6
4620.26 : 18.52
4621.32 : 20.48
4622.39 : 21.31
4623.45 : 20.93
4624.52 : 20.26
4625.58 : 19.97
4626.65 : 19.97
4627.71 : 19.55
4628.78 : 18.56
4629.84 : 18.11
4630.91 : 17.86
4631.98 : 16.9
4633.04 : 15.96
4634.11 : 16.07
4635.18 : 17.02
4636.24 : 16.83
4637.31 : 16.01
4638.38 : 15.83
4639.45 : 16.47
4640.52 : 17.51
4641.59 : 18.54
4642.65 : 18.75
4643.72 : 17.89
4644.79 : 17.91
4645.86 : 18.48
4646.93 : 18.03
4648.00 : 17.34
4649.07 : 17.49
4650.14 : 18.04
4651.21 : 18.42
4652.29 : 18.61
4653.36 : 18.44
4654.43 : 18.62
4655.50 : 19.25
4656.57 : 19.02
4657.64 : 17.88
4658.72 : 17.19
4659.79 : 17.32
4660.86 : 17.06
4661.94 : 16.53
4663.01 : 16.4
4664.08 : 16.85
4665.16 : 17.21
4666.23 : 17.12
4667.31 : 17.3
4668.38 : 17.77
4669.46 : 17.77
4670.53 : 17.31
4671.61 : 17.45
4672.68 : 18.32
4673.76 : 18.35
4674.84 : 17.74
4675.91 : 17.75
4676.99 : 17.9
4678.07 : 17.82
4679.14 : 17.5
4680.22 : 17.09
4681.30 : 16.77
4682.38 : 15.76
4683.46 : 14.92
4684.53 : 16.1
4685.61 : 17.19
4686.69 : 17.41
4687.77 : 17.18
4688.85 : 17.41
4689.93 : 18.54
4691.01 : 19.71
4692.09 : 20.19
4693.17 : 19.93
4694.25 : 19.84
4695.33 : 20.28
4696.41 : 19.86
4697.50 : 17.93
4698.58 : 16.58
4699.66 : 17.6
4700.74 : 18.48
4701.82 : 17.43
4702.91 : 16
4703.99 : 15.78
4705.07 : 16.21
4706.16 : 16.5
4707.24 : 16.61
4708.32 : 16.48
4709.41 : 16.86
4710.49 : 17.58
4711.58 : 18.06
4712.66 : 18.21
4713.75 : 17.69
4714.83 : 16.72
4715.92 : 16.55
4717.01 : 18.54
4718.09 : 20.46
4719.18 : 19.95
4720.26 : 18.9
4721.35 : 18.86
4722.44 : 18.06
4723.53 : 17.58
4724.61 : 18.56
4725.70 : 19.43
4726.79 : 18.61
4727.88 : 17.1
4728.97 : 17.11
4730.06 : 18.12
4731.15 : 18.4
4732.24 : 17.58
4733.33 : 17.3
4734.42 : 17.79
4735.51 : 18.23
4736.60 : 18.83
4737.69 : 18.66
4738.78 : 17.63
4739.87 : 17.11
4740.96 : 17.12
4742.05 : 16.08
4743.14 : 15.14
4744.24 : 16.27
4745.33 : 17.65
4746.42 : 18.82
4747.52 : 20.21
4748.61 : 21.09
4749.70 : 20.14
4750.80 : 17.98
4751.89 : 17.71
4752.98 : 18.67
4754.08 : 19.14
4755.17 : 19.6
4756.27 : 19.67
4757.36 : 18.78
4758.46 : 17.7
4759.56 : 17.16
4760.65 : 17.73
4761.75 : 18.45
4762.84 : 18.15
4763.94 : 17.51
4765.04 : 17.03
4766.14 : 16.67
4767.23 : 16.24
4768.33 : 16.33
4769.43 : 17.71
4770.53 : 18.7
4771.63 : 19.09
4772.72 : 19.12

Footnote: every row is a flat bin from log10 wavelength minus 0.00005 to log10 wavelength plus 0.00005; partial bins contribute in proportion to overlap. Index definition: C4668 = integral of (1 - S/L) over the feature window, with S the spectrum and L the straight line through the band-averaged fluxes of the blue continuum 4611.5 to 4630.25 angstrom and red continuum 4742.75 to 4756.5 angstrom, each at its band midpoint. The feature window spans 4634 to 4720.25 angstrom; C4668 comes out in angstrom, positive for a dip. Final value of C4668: 7.4 angstrom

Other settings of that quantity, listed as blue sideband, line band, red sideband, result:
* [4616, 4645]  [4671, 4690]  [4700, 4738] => 0.8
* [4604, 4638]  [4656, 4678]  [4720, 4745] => 1.1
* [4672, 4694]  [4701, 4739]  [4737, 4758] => 0.5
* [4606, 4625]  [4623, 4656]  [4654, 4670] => 1.1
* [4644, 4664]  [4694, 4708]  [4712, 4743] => 0.3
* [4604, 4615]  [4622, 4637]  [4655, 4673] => 0.3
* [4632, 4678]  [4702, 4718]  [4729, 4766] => 0.7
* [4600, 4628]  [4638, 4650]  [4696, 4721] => 0.7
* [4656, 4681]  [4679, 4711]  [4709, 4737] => 0.5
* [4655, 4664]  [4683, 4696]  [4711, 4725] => -0.2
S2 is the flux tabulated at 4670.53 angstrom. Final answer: 17.31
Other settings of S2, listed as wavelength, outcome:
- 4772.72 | 19.12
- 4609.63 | 18.34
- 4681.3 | 16.77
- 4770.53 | 18.7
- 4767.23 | 16.24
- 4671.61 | 17.45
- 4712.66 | 18.21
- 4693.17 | 19.93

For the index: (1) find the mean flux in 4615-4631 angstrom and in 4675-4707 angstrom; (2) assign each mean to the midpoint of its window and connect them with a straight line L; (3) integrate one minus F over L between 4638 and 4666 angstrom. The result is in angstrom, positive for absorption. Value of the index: 1.4 angstrom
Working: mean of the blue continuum 19.5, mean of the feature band 17.7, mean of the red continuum 17.6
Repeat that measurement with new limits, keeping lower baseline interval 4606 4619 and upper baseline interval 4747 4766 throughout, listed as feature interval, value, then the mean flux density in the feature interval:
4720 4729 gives 0.3 angstrom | 18.3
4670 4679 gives 0.7 angstrom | 17.8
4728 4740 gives 0.6 angstrom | 17.9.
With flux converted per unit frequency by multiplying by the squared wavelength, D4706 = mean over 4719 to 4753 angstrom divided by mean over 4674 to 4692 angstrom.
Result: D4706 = 1.07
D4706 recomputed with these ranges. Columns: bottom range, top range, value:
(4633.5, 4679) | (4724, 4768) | 1.06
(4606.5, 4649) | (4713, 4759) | 1.02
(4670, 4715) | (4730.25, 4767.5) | 1.05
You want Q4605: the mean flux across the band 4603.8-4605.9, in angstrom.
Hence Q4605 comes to 17.5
